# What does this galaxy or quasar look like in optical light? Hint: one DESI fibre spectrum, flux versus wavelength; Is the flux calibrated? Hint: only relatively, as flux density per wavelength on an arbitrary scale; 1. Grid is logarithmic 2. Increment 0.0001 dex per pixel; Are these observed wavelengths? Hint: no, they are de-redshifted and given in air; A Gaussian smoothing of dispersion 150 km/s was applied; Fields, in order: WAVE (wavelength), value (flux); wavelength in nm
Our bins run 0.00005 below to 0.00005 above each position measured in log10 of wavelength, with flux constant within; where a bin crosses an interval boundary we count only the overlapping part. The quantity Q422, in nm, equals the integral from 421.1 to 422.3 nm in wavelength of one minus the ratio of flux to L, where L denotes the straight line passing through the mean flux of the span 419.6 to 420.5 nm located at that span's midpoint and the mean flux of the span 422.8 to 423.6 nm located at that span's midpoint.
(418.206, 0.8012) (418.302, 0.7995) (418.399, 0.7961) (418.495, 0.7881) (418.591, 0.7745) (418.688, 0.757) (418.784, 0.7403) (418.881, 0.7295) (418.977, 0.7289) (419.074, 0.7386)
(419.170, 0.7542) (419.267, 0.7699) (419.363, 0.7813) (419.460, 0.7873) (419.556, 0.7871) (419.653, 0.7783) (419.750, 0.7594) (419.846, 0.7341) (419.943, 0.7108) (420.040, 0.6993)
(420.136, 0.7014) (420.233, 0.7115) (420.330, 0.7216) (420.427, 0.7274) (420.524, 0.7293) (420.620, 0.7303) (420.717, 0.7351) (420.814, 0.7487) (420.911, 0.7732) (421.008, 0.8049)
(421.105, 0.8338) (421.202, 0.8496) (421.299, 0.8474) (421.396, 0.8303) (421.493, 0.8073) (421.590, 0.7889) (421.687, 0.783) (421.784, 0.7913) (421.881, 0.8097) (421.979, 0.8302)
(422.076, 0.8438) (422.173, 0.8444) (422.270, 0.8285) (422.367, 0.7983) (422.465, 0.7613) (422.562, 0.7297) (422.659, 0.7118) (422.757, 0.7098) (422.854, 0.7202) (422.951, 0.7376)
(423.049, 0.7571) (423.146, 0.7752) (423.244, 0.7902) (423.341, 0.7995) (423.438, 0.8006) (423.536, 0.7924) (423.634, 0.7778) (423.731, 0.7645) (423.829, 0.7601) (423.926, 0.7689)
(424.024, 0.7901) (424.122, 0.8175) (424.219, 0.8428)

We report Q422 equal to -0.11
